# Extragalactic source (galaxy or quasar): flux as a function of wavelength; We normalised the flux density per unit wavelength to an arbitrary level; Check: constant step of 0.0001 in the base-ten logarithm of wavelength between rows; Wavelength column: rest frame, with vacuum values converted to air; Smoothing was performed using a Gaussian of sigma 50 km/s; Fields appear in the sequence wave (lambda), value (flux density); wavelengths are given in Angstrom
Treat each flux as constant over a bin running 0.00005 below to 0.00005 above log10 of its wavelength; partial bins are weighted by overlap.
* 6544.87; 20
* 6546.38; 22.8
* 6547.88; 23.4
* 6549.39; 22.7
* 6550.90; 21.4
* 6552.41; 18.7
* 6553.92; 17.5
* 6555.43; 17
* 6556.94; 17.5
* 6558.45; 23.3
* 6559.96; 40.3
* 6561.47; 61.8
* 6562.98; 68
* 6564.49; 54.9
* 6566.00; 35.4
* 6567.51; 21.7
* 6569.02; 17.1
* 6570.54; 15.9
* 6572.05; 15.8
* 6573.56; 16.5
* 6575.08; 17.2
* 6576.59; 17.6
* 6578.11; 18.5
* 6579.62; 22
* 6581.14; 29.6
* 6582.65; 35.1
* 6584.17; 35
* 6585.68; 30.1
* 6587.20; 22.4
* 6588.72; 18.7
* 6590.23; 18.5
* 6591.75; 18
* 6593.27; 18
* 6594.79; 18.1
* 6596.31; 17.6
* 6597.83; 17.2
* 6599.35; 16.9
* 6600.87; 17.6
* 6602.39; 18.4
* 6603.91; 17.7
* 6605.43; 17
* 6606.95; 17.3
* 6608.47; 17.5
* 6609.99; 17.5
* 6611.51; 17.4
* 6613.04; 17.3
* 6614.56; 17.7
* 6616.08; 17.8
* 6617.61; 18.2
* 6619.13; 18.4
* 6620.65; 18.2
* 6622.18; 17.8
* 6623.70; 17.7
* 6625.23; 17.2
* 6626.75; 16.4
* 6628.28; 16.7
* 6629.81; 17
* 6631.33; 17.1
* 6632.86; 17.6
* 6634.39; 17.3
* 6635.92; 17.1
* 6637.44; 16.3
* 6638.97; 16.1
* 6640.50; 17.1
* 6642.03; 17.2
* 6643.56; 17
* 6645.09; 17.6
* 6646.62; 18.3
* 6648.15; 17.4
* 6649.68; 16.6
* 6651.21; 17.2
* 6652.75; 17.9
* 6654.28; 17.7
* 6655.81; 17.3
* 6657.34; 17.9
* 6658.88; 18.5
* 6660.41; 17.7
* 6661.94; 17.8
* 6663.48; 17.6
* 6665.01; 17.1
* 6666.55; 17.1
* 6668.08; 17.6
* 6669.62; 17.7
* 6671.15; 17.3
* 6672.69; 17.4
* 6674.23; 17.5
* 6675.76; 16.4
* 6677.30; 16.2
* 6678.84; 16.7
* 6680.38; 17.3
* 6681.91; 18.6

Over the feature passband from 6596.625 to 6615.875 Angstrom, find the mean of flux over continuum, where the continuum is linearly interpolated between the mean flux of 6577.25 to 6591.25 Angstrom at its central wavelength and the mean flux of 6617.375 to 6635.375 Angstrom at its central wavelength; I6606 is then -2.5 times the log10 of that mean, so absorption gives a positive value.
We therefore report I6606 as 0.21 mag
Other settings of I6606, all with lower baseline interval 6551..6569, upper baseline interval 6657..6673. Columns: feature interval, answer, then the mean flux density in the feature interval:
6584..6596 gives 0.31 mag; 21.5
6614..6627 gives 0.33 mag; 17.8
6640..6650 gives 0.18 mag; 17.4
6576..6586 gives 0.11 mag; 26.9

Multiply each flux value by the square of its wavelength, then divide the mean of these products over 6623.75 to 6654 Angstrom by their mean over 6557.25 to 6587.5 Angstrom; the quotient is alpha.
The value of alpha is 0.59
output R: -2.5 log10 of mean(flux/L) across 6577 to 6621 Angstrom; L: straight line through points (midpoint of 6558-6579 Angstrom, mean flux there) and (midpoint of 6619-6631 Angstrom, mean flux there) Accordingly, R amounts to 0.16 mag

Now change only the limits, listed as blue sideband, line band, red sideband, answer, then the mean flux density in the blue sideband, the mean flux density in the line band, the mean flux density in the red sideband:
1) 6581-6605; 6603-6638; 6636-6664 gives 0.12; 21.5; 17.4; 17.4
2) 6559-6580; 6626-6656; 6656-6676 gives 0.21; 30.3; 17.1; 17.5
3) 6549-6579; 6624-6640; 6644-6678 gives 0.20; 27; 16.9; 17.4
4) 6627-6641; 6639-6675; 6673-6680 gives -0.04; 16.9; 17.5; 16.8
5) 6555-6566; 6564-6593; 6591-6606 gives 0.22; 40.8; 23.8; 17.7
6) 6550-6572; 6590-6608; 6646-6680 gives 0.40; 30.2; 17.7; 17.4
